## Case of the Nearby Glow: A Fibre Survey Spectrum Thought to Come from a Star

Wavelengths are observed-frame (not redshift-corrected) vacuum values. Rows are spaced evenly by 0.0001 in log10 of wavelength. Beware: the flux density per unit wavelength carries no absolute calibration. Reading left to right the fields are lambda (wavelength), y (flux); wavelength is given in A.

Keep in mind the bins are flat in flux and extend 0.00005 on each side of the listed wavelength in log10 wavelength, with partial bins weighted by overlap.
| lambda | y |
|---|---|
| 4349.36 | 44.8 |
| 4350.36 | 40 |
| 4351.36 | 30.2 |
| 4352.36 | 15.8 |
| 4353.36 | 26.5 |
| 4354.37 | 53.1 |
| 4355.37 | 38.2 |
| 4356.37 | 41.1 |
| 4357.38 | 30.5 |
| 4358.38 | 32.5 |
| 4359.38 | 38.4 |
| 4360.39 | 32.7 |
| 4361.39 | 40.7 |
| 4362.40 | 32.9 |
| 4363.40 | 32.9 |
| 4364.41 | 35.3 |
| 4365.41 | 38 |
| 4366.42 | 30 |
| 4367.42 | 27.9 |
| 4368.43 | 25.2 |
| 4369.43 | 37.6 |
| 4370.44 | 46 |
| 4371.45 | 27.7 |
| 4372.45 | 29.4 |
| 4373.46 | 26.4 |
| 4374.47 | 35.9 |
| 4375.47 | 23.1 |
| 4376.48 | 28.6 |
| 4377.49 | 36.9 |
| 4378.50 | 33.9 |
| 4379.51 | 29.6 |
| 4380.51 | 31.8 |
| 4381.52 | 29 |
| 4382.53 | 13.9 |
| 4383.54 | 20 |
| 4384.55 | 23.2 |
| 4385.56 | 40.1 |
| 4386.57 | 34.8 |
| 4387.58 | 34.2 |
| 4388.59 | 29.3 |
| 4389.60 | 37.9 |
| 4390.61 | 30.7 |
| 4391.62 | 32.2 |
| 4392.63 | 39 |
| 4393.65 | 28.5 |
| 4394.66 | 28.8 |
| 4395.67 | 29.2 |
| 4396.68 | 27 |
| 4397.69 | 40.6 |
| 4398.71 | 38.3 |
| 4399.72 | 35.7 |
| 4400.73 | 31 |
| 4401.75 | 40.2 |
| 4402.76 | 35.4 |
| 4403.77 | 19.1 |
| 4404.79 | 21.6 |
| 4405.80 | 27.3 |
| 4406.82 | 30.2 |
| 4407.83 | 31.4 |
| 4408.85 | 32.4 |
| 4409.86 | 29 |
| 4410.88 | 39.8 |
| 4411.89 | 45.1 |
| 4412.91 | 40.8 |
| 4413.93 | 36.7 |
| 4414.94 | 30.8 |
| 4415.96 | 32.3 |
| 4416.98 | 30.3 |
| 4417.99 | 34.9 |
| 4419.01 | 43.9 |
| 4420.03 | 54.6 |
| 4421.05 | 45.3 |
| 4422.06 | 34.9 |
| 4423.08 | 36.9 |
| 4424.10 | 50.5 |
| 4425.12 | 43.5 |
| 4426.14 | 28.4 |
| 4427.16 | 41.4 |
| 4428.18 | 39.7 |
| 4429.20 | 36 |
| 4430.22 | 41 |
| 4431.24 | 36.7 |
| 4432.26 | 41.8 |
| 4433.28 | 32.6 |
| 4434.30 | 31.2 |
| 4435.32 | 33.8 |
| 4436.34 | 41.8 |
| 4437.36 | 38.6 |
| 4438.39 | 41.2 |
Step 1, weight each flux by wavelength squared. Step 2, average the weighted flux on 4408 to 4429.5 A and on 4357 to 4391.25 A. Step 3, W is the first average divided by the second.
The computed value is 1.24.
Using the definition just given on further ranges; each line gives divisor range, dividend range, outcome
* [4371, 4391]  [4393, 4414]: 1.11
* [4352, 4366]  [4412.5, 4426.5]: 1.14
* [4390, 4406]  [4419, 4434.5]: 1.28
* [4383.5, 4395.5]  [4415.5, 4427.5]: 1.26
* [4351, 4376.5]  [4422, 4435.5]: 1.18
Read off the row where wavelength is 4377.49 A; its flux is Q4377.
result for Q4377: 36.9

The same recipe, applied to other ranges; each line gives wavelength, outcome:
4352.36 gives 15.8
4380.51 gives 31.8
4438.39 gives 41.2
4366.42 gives 30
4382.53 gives 13.9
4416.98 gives 30.3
